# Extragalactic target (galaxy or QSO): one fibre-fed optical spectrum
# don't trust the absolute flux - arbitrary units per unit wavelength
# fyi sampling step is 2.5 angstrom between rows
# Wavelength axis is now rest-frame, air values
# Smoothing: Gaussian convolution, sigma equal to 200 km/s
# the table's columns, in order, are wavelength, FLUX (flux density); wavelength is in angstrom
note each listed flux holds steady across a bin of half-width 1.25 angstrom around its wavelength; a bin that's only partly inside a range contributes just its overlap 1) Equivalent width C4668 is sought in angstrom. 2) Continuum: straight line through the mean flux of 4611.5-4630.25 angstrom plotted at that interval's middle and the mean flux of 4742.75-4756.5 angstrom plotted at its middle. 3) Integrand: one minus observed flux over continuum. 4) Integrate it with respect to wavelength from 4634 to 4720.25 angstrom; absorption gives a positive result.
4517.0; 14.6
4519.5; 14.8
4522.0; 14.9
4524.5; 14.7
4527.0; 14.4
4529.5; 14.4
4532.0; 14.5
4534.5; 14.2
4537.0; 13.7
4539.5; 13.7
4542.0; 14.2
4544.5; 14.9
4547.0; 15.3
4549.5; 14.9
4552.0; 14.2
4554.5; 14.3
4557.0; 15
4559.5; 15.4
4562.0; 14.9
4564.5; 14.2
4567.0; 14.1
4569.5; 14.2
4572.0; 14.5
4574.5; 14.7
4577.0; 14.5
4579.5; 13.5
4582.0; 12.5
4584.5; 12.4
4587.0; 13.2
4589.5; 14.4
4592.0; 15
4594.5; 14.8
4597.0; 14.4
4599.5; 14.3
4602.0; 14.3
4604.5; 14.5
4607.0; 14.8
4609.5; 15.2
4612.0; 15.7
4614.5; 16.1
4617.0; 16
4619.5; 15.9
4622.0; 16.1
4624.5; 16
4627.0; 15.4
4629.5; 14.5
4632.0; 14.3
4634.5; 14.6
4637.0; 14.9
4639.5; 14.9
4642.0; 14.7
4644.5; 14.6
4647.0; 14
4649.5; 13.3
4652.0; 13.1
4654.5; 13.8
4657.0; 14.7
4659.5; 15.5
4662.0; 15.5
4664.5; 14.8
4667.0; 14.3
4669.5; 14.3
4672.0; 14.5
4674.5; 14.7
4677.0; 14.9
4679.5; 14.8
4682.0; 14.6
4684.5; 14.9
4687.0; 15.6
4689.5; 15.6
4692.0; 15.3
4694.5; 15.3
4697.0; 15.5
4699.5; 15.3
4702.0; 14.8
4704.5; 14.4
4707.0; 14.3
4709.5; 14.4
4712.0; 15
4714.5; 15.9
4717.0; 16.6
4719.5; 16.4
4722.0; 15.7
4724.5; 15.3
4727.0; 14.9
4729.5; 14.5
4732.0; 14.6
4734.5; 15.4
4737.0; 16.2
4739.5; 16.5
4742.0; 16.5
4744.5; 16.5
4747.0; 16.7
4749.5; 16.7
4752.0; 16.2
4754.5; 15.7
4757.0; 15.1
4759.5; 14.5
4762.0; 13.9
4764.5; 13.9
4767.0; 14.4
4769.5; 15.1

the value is 6.17 angstrom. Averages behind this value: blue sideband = 15.7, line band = 14.8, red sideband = 16.3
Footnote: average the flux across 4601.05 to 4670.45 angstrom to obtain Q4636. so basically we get 14.9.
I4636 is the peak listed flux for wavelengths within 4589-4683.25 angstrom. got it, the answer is 16.1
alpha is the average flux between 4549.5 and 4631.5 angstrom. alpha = 14.7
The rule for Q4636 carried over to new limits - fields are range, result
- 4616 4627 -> 15.9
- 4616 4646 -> 15.1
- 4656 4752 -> 15.3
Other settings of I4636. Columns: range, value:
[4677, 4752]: 16.7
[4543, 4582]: 15.4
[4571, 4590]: 14.7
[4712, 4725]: 16.6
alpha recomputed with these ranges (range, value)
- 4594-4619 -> 15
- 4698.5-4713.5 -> 14.7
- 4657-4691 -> 14.9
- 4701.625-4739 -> 15.3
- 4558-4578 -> 14.6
